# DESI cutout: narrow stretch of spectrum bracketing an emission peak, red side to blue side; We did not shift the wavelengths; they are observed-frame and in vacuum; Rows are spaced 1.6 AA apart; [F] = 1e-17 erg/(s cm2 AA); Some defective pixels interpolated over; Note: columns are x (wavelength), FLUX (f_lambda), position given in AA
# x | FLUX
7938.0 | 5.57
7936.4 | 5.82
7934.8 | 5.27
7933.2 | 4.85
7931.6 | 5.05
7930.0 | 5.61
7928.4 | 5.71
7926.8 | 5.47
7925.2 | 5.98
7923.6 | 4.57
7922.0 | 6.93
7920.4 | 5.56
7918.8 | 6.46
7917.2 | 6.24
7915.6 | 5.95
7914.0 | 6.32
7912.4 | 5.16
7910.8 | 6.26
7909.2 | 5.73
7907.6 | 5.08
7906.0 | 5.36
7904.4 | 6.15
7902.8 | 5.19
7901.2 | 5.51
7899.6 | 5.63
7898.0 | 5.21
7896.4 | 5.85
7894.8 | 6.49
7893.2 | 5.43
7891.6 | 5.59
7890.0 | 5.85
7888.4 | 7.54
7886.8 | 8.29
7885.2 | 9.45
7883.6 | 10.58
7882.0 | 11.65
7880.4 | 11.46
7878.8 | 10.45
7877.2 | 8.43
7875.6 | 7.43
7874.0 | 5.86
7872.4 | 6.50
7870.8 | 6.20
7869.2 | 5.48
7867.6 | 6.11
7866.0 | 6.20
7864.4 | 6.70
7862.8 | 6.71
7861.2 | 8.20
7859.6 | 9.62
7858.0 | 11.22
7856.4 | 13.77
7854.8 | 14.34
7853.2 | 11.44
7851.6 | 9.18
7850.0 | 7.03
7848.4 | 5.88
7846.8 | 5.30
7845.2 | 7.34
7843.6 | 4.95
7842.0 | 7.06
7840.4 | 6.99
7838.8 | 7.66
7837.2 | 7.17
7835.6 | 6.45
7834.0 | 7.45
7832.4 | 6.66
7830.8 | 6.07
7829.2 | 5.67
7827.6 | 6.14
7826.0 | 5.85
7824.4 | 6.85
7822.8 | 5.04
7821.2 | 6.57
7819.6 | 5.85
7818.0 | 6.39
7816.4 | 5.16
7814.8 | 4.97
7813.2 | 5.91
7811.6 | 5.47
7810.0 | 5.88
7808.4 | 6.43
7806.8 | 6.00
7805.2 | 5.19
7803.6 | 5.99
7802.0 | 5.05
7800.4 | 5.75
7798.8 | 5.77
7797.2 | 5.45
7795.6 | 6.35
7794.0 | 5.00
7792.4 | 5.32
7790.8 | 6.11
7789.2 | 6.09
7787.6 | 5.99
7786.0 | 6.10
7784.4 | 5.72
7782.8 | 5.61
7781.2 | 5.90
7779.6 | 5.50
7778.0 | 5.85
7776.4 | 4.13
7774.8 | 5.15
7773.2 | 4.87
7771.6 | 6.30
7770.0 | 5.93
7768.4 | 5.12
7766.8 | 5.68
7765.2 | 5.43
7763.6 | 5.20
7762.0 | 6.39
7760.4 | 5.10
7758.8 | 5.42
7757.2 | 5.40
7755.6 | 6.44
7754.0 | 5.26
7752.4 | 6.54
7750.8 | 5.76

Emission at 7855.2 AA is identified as H-alpha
